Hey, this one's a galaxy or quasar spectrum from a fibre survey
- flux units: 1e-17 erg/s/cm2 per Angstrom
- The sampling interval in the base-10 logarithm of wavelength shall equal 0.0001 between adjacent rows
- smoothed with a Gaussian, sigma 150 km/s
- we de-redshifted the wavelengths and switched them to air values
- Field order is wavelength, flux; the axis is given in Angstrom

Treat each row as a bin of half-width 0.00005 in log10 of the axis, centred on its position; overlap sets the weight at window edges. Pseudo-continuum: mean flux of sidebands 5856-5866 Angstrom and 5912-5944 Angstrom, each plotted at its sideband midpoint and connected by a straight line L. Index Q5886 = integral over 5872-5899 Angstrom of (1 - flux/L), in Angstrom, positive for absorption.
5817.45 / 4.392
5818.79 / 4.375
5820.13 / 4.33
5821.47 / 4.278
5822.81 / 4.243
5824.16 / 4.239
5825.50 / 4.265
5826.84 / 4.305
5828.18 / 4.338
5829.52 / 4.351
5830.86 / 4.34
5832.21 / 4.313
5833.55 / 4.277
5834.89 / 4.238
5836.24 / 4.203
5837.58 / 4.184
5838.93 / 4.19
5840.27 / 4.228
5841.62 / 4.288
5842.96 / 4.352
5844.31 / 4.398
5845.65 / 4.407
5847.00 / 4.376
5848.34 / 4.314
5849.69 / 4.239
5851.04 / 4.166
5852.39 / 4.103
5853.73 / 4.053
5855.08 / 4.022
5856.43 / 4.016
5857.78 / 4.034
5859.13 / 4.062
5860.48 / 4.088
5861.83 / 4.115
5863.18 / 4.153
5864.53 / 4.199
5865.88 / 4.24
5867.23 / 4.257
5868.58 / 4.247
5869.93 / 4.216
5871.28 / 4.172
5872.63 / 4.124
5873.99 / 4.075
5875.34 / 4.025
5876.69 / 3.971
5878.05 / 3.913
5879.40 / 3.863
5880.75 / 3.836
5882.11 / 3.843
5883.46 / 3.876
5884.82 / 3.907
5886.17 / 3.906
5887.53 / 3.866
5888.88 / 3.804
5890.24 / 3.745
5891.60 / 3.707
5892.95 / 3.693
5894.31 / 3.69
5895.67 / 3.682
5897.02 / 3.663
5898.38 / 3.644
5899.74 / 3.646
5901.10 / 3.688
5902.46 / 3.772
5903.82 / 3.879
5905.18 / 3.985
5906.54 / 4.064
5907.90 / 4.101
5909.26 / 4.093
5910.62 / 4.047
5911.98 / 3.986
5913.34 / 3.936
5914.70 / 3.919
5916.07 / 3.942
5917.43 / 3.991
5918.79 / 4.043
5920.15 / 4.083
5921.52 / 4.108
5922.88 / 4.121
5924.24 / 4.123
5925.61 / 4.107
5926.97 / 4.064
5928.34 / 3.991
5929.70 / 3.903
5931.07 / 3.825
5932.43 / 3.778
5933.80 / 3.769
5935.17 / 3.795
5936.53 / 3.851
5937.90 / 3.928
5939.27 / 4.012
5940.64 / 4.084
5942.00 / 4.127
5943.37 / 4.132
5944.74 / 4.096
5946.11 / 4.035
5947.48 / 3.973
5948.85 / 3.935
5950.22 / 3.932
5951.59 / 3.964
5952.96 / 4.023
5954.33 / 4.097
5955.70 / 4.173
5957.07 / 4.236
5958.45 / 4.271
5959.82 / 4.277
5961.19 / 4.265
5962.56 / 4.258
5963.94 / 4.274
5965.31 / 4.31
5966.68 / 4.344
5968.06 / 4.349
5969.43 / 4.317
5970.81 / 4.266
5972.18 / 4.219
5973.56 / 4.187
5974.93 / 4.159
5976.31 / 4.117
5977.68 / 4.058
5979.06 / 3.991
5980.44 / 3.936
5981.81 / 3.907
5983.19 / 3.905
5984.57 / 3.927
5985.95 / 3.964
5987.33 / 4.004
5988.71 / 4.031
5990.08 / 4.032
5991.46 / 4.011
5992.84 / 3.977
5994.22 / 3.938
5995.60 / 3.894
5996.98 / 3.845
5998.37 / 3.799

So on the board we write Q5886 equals 1.5 Angstrom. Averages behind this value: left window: 4.11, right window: 3.98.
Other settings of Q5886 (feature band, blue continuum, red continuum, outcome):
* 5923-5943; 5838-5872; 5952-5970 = 1.3 Angstrom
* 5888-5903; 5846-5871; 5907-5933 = 1.4 Angstrom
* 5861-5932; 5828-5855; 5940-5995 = 4.0 Angstrom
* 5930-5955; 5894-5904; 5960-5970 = 0.8 Angstrom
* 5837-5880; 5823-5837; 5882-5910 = -0.8 Angstrom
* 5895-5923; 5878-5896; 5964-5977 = 0.1 Angstrom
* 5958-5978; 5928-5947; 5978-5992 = -1.4 Angstrom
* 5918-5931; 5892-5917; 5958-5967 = -0.1 Angstrom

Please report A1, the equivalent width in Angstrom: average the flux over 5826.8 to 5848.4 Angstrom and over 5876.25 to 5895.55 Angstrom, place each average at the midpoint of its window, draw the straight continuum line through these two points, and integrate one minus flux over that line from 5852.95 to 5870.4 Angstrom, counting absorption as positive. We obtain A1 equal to -0.3 Angstrom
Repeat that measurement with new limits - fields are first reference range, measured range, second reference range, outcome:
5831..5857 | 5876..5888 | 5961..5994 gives 0.9 Angstrom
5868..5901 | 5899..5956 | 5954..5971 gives 1.6 Angstrom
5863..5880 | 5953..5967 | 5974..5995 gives -0.7 Angstrom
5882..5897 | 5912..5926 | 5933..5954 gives -0.5 Angstrom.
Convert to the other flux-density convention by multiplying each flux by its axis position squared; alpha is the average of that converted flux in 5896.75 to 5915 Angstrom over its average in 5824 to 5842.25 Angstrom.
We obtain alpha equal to 0.9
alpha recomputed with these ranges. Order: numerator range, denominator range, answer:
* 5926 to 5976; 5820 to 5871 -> 1.00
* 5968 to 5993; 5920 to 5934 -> 1.04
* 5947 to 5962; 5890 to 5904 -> 1.13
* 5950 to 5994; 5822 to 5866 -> 1.02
